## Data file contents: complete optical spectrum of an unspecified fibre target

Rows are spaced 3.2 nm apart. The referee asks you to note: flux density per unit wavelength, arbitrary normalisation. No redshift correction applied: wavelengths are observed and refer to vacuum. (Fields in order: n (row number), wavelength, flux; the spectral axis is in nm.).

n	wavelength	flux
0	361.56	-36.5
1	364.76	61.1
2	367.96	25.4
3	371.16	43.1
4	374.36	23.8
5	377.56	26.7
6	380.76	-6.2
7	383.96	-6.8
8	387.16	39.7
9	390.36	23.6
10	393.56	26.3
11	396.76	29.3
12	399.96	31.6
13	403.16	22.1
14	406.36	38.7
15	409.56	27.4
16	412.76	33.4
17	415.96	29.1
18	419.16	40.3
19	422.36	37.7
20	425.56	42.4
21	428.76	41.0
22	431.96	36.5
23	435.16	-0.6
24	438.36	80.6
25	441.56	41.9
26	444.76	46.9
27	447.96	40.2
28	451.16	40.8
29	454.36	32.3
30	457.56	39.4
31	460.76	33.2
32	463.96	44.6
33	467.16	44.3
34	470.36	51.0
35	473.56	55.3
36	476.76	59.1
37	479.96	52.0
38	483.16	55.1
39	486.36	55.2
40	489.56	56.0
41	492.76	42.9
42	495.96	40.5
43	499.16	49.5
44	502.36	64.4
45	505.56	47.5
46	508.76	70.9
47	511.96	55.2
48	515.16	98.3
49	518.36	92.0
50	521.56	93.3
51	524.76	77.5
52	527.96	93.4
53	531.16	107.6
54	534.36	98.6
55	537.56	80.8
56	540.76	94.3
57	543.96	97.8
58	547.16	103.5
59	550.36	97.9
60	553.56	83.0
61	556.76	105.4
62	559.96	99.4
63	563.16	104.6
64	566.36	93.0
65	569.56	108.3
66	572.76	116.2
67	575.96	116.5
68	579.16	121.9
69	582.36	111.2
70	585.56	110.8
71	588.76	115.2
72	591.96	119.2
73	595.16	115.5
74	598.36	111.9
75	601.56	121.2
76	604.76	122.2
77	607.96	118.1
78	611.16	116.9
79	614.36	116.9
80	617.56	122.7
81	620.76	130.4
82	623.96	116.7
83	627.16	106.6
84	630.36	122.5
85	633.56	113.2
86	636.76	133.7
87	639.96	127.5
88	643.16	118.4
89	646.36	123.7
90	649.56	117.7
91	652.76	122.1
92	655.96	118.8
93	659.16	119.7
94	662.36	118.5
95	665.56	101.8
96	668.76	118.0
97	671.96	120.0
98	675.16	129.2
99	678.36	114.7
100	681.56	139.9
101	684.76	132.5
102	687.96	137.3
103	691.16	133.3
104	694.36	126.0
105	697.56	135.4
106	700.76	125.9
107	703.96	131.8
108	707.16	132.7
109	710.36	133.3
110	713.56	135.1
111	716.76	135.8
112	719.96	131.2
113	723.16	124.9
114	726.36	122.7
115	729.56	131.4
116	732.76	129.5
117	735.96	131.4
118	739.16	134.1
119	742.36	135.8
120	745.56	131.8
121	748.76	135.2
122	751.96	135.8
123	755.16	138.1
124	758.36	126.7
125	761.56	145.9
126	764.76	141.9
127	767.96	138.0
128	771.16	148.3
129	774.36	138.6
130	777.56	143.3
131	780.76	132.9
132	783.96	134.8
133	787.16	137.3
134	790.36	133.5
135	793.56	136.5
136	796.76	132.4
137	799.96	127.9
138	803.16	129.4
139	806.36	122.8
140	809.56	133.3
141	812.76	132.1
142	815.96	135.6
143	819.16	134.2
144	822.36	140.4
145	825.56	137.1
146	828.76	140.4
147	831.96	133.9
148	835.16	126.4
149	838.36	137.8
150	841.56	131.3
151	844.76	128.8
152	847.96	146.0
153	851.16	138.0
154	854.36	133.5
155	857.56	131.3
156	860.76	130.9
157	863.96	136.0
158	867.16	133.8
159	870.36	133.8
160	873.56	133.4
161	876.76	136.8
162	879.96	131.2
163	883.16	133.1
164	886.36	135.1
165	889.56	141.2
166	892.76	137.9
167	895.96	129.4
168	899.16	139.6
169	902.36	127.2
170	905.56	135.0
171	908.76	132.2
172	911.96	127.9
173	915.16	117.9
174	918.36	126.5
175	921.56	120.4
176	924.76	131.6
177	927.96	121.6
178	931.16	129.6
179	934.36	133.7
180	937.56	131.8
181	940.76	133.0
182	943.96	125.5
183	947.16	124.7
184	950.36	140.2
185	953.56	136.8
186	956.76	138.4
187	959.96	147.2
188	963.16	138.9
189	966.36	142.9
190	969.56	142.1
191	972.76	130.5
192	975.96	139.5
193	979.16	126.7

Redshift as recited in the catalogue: 0.29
